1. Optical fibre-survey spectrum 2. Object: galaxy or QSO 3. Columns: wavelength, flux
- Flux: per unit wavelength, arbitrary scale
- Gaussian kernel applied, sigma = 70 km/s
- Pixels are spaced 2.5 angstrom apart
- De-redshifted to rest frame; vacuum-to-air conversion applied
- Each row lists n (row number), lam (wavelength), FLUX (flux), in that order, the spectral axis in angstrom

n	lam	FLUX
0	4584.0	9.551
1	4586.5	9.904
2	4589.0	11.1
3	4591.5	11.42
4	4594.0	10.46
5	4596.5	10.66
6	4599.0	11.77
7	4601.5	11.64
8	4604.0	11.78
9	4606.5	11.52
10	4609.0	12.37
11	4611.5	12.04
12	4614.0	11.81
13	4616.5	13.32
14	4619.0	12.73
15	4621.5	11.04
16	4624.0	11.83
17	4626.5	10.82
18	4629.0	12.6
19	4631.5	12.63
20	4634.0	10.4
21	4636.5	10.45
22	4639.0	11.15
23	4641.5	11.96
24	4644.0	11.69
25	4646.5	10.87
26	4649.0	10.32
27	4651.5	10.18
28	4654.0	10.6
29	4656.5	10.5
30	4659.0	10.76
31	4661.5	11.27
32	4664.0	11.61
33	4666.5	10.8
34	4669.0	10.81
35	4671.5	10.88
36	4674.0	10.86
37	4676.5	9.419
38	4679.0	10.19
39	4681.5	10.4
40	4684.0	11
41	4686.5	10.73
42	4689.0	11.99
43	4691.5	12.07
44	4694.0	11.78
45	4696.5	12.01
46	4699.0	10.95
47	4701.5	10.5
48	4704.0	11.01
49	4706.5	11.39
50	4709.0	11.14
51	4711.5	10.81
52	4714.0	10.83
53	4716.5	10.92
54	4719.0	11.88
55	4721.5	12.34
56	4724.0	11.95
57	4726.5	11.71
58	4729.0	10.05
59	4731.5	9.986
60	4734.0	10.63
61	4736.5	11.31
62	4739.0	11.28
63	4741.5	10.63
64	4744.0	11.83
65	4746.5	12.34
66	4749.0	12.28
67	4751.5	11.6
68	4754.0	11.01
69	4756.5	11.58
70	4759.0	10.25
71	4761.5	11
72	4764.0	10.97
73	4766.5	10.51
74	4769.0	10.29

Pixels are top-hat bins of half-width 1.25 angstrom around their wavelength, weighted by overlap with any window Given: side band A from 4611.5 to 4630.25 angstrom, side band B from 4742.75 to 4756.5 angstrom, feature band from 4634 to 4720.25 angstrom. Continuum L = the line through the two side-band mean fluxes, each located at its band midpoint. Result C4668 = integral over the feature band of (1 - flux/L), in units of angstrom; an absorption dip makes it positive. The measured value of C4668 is 6.8 angstrom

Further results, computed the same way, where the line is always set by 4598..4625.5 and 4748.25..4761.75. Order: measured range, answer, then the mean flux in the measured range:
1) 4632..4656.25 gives 1.91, 10.9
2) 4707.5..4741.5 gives 0.89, 11.1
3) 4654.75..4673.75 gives 1.27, 10.9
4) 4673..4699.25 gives 1.28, 11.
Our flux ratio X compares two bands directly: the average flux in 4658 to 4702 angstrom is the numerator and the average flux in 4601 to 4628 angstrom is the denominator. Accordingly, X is 0.92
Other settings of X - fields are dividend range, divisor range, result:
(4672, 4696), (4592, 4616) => 0.94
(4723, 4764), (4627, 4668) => 1.01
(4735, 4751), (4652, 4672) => 1.07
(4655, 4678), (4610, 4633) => 0.89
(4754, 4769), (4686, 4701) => 0.94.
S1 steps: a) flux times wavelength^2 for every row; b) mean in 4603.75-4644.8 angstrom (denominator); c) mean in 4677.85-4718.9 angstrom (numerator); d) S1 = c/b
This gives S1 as 1.0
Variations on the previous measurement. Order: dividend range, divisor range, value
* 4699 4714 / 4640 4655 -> 1.03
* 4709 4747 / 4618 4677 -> 1.04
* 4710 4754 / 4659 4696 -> 1.05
